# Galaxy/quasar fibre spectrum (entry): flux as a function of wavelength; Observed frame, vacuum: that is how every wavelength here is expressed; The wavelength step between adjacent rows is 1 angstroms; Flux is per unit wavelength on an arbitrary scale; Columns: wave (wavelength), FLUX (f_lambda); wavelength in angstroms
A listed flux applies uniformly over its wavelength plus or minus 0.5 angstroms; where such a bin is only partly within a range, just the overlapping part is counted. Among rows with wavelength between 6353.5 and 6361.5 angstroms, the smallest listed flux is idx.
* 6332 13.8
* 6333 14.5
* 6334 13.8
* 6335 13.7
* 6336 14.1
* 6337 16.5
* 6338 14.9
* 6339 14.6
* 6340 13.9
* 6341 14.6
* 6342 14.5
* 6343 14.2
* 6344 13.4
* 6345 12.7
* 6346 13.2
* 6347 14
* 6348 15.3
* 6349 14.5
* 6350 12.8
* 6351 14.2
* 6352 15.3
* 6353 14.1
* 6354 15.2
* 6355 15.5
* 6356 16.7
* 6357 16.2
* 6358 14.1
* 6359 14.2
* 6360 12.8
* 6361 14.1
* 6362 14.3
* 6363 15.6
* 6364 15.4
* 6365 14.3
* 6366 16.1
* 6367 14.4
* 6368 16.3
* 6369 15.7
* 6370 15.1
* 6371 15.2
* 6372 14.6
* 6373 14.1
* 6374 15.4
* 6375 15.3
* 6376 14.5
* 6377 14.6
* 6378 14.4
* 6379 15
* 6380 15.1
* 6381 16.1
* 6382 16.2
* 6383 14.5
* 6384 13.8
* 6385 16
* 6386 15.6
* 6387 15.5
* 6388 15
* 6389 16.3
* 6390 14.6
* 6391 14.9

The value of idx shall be 12.8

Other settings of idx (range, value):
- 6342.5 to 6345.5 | 12.7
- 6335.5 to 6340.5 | 13.9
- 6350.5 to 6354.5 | 14.1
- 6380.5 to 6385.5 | 13.8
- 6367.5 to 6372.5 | 14.6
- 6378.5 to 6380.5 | 15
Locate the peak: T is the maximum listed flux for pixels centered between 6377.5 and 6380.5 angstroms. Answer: 15.1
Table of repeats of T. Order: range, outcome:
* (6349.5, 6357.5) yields 16.7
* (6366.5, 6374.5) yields 16.3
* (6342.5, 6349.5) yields 15.3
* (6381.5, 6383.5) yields 16.2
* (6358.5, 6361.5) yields 14.2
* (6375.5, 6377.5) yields 14.6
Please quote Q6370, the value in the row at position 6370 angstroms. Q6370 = 15.1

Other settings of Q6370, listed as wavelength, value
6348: 15.3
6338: 14.9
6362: 14.3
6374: 15.4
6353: 14.1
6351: 14.2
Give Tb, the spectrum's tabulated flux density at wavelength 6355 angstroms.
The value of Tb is 15.5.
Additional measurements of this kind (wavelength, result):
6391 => 14.9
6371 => 15.2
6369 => 15.7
